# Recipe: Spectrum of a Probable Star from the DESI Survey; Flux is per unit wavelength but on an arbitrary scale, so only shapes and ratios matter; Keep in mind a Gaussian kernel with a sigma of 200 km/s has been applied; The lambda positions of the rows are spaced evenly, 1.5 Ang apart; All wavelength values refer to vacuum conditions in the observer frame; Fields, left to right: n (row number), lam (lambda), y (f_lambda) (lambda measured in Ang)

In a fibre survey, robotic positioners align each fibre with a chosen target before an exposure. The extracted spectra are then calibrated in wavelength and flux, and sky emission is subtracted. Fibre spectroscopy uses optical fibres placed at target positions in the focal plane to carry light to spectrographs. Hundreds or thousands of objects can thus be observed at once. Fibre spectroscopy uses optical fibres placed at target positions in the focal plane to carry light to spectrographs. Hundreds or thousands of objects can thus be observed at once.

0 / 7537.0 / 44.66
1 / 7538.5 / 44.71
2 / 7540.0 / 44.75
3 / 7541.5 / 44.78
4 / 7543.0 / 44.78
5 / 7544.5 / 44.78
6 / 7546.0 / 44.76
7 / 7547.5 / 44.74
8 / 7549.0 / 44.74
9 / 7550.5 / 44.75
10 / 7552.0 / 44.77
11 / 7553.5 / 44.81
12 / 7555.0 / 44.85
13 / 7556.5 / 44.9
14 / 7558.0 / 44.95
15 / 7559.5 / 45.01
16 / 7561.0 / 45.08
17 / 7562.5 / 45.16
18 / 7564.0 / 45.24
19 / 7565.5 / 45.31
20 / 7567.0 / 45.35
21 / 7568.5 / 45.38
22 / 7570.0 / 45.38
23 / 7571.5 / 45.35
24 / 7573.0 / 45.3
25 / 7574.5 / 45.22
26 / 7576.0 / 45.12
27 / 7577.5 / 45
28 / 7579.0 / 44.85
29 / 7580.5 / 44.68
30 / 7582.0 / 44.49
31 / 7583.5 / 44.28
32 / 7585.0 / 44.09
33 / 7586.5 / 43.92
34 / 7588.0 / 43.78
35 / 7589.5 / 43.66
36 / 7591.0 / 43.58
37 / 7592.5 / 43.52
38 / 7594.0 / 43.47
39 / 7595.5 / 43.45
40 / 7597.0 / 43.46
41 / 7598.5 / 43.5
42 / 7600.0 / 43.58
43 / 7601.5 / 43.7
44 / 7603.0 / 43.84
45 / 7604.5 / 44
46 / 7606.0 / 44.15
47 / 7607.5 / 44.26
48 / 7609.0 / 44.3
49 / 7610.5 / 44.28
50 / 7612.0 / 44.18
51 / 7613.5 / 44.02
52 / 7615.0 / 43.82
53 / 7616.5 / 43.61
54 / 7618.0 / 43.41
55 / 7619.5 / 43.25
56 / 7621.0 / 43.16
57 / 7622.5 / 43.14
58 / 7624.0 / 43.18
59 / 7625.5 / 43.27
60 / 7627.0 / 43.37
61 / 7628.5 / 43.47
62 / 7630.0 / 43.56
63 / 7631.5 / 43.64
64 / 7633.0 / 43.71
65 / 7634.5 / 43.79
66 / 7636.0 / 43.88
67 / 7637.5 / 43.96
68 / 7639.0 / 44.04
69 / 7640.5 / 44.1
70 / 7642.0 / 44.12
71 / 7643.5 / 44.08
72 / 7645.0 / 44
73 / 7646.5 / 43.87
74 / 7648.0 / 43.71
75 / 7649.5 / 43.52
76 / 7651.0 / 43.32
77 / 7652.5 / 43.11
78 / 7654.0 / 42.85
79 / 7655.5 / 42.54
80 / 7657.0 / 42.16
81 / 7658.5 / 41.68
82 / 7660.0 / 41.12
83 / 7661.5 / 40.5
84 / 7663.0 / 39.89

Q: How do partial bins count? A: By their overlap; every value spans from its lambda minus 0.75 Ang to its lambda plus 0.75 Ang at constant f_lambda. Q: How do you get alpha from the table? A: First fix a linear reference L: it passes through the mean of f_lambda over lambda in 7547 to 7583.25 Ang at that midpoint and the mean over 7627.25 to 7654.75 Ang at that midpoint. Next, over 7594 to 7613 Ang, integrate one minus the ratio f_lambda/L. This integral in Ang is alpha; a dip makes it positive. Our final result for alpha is 0.2 Ang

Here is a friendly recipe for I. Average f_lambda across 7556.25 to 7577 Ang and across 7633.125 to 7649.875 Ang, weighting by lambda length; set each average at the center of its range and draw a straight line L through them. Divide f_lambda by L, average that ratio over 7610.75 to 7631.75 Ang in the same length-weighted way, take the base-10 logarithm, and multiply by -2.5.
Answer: 0.02 mag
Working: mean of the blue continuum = 45.2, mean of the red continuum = 43.9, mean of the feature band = 43.5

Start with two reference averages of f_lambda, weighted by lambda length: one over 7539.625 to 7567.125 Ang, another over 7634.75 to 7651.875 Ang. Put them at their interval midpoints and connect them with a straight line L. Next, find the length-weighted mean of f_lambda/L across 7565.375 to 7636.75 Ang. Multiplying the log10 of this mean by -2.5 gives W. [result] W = 0.01 mag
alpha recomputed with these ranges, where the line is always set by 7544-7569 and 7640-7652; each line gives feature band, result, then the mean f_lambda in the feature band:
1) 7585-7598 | 0.26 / 43.6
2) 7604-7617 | 0.06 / 44.1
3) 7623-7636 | 0.15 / 43.5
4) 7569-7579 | -0.10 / 45.2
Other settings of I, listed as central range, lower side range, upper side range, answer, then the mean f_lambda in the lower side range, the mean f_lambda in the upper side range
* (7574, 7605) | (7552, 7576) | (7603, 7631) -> 0.01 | 45.1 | 43.7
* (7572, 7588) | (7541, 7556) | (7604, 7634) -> -0.01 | 44.8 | 43.7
